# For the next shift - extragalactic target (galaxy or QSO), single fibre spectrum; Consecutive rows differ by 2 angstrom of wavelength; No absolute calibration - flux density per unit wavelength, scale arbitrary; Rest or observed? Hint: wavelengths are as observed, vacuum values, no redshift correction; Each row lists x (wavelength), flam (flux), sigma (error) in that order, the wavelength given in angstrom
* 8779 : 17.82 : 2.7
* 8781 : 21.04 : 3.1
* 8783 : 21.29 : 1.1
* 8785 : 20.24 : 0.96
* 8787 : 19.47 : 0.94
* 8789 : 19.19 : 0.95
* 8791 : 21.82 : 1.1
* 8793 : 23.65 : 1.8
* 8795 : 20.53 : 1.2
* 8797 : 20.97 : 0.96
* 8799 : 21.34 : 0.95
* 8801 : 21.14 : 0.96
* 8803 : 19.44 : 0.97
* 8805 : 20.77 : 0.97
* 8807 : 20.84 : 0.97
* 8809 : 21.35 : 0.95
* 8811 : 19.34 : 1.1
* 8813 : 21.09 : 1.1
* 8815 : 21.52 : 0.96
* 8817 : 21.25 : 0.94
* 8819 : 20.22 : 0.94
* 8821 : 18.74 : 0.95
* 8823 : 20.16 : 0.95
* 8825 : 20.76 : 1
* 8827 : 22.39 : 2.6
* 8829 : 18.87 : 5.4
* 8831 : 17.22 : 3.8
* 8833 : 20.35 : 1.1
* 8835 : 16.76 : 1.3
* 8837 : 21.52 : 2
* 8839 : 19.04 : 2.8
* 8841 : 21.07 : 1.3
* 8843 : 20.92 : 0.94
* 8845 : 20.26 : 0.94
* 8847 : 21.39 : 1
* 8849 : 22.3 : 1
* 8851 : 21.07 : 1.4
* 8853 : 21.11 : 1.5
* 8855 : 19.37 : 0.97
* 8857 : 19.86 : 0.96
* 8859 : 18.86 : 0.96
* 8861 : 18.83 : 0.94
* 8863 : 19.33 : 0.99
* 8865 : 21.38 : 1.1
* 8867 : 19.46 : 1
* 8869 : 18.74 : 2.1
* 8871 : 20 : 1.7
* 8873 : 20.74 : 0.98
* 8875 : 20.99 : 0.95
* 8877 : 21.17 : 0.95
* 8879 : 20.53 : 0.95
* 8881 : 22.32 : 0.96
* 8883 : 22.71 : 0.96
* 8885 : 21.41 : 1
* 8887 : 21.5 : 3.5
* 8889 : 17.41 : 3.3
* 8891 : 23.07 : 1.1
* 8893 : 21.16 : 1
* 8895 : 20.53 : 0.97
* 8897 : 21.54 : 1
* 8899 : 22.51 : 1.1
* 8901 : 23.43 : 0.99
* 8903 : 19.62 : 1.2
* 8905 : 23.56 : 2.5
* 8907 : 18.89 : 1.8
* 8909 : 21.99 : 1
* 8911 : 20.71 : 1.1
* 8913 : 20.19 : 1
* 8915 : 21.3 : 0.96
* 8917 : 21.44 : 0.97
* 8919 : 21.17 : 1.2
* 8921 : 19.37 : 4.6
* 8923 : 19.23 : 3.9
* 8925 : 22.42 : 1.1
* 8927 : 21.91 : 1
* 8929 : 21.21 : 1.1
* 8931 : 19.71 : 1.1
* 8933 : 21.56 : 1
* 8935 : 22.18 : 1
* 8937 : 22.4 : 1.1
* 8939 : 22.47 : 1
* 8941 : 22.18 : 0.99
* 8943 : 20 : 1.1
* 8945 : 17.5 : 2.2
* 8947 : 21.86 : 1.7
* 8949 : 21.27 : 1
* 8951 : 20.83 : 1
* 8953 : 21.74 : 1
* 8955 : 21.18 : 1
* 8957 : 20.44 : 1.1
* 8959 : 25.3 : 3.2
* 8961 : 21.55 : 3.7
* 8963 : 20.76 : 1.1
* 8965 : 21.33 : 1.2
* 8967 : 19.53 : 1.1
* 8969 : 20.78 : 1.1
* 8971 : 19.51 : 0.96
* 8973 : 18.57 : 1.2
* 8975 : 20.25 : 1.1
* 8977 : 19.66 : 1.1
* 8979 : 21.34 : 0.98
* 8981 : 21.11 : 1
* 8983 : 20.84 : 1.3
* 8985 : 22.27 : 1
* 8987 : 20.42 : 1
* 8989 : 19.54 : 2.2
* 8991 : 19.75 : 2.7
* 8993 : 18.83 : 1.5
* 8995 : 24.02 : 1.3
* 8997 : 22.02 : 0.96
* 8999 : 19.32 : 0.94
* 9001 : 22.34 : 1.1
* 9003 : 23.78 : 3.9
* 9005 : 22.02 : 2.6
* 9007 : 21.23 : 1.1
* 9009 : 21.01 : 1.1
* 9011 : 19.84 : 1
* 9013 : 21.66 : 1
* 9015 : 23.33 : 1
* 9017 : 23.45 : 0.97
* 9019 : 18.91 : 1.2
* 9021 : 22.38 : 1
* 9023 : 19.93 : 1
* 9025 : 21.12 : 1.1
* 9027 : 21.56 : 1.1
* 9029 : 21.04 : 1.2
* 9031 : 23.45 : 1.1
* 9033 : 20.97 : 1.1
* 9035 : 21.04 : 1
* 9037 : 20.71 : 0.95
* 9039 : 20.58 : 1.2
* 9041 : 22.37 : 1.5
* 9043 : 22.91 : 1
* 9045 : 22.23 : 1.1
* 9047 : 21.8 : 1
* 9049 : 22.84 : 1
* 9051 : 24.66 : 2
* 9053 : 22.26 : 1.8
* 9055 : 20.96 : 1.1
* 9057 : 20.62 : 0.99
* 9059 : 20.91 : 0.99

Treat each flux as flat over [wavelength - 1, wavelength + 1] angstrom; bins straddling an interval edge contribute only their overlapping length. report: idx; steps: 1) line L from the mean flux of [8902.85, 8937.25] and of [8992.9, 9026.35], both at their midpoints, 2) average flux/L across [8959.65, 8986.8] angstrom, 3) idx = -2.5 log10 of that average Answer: 0.037 mag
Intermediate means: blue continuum 21.1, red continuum 21.6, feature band 20.6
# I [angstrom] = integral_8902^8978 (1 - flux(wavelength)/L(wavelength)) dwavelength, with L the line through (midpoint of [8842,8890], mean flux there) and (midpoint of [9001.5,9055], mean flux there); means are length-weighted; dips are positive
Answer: 0.5 angstrom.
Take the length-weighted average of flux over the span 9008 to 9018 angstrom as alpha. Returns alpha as 21.9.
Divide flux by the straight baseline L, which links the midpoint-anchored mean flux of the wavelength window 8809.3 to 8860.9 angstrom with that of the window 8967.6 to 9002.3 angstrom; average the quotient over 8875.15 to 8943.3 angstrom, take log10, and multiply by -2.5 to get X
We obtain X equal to -0.04 mag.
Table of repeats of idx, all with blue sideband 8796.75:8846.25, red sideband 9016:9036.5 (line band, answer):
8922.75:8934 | -0.01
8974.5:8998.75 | 0.02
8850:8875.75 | 0.03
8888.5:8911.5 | -0.03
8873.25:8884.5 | -0.05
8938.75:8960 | -0.02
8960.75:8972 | 0.03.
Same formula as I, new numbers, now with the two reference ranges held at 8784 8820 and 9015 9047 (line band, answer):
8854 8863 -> 0.7 angstrom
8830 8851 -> 0.8 angstrom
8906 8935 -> 0.5 angstrom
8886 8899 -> 0.1 angstrom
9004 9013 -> 0.2 angstrom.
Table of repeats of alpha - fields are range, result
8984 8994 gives 20.2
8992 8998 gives 21.6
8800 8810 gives 20.7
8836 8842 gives 20.5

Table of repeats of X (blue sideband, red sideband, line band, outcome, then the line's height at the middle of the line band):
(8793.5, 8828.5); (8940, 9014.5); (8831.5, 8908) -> 0.009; 20.8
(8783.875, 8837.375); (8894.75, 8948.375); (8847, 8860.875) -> 0.015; 20.7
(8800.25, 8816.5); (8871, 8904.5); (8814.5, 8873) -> 0.046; 21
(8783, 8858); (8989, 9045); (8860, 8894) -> 0.007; 20.8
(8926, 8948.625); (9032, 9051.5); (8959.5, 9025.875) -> 0.029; 21.6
